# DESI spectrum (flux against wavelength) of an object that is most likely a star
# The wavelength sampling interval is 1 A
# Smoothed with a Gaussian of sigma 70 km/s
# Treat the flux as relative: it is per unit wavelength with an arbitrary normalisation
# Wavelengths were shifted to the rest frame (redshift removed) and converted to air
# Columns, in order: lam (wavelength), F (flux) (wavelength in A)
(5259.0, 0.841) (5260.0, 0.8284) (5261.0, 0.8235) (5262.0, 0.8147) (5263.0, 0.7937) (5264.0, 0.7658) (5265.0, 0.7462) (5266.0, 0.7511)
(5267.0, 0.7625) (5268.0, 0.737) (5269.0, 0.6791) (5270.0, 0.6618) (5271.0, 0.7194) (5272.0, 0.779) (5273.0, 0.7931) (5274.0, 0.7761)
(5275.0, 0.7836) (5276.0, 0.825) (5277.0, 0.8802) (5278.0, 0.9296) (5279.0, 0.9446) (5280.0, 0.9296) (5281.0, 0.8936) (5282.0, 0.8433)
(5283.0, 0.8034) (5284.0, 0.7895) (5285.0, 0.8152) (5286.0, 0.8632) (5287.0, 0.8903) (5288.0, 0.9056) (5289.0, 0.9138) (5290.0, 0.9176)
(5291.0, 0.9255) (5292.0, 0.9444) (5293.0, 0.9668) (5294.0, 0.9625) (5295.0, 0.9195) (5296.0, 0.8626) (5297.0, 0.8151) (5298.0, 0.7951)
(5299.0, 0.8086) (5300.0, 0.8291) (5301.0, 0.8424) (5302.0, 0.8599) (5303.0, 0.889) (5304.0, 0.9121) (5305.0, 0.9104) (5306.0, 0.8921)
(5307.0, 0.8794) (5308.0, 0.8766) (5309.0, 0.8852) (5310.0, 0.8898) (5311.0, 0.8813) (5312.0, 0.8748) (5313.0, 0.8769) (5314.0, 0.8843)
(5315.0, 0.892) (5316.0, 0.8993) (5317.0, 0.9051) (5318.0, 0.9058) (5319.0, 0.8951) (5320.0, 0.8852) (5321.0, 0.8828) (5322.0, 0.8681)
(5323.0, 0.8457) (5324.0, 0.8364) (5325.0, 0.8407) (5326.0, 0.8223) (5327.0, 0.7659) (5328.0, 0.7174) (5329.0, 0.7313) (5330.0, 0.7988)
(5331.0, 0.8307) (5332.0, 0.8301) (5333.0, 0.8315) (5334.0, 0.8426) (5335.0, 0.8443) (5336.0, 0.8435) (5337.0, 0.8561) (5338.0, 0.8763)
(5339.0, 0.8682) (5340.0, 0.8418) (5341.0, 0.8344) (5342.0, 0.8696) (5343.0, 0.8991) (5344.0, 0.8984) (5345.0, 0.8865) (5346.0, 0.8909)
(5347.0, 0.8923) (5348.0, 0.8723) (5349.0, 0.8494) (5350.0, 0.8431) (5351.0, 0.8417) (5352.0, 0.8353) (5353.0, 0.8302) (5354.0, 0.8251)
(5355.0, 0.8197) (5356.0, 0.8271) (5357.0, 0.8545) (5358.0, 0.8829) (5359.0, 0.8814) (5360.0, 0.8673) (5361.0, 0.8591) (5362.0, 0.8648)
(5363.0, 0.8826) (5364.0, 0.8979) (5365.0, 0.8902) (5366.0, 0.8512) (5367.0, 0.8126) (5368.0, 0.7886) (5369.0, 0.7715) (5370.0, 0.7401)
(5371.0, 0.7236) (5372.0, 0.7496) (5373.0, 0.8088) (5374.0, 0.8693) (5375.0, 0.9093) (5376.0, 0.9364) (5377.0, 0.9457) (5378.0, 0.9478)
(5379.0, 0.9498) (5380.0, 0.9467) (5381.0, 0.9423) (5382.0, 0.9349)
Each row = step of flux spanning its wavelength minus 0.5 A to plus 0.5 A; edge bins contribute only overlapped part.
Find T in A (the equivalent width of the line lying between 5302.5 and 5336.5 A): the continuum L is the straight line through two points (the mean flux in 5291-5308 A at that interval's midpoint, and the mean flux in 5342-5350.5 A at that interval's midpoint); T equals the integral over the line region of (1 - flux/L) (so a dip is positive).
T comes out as 0.87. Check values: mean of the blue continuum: 0.882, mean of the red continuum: 0.878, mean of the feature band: 0.858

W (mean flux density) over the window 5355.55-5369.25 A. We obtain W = 0.854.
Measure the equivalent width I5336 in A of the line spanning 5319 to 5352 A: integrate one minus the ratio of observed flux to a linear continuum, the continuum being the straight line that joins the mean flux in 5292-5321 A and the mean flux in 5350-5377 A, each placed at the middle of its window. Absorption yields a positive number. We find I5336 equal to 0.6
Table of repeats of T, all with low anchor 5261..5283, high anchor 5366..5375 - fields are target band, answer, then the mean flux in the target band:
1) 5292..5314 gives -2.2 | 0.879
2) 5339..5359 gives -1.6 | 0.858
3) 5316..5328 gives -0.9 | 0.855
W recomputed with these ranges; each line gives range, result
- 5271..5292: 0.859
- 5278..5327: 0.878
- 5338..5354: 0.863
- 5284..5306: 0.881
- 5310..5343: 0.851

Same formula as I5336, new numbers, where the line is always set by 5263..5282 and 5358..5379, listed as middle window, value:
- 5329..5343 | -0.12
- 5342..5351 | -0.38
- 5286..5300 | -1.39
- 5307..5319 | -0.97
